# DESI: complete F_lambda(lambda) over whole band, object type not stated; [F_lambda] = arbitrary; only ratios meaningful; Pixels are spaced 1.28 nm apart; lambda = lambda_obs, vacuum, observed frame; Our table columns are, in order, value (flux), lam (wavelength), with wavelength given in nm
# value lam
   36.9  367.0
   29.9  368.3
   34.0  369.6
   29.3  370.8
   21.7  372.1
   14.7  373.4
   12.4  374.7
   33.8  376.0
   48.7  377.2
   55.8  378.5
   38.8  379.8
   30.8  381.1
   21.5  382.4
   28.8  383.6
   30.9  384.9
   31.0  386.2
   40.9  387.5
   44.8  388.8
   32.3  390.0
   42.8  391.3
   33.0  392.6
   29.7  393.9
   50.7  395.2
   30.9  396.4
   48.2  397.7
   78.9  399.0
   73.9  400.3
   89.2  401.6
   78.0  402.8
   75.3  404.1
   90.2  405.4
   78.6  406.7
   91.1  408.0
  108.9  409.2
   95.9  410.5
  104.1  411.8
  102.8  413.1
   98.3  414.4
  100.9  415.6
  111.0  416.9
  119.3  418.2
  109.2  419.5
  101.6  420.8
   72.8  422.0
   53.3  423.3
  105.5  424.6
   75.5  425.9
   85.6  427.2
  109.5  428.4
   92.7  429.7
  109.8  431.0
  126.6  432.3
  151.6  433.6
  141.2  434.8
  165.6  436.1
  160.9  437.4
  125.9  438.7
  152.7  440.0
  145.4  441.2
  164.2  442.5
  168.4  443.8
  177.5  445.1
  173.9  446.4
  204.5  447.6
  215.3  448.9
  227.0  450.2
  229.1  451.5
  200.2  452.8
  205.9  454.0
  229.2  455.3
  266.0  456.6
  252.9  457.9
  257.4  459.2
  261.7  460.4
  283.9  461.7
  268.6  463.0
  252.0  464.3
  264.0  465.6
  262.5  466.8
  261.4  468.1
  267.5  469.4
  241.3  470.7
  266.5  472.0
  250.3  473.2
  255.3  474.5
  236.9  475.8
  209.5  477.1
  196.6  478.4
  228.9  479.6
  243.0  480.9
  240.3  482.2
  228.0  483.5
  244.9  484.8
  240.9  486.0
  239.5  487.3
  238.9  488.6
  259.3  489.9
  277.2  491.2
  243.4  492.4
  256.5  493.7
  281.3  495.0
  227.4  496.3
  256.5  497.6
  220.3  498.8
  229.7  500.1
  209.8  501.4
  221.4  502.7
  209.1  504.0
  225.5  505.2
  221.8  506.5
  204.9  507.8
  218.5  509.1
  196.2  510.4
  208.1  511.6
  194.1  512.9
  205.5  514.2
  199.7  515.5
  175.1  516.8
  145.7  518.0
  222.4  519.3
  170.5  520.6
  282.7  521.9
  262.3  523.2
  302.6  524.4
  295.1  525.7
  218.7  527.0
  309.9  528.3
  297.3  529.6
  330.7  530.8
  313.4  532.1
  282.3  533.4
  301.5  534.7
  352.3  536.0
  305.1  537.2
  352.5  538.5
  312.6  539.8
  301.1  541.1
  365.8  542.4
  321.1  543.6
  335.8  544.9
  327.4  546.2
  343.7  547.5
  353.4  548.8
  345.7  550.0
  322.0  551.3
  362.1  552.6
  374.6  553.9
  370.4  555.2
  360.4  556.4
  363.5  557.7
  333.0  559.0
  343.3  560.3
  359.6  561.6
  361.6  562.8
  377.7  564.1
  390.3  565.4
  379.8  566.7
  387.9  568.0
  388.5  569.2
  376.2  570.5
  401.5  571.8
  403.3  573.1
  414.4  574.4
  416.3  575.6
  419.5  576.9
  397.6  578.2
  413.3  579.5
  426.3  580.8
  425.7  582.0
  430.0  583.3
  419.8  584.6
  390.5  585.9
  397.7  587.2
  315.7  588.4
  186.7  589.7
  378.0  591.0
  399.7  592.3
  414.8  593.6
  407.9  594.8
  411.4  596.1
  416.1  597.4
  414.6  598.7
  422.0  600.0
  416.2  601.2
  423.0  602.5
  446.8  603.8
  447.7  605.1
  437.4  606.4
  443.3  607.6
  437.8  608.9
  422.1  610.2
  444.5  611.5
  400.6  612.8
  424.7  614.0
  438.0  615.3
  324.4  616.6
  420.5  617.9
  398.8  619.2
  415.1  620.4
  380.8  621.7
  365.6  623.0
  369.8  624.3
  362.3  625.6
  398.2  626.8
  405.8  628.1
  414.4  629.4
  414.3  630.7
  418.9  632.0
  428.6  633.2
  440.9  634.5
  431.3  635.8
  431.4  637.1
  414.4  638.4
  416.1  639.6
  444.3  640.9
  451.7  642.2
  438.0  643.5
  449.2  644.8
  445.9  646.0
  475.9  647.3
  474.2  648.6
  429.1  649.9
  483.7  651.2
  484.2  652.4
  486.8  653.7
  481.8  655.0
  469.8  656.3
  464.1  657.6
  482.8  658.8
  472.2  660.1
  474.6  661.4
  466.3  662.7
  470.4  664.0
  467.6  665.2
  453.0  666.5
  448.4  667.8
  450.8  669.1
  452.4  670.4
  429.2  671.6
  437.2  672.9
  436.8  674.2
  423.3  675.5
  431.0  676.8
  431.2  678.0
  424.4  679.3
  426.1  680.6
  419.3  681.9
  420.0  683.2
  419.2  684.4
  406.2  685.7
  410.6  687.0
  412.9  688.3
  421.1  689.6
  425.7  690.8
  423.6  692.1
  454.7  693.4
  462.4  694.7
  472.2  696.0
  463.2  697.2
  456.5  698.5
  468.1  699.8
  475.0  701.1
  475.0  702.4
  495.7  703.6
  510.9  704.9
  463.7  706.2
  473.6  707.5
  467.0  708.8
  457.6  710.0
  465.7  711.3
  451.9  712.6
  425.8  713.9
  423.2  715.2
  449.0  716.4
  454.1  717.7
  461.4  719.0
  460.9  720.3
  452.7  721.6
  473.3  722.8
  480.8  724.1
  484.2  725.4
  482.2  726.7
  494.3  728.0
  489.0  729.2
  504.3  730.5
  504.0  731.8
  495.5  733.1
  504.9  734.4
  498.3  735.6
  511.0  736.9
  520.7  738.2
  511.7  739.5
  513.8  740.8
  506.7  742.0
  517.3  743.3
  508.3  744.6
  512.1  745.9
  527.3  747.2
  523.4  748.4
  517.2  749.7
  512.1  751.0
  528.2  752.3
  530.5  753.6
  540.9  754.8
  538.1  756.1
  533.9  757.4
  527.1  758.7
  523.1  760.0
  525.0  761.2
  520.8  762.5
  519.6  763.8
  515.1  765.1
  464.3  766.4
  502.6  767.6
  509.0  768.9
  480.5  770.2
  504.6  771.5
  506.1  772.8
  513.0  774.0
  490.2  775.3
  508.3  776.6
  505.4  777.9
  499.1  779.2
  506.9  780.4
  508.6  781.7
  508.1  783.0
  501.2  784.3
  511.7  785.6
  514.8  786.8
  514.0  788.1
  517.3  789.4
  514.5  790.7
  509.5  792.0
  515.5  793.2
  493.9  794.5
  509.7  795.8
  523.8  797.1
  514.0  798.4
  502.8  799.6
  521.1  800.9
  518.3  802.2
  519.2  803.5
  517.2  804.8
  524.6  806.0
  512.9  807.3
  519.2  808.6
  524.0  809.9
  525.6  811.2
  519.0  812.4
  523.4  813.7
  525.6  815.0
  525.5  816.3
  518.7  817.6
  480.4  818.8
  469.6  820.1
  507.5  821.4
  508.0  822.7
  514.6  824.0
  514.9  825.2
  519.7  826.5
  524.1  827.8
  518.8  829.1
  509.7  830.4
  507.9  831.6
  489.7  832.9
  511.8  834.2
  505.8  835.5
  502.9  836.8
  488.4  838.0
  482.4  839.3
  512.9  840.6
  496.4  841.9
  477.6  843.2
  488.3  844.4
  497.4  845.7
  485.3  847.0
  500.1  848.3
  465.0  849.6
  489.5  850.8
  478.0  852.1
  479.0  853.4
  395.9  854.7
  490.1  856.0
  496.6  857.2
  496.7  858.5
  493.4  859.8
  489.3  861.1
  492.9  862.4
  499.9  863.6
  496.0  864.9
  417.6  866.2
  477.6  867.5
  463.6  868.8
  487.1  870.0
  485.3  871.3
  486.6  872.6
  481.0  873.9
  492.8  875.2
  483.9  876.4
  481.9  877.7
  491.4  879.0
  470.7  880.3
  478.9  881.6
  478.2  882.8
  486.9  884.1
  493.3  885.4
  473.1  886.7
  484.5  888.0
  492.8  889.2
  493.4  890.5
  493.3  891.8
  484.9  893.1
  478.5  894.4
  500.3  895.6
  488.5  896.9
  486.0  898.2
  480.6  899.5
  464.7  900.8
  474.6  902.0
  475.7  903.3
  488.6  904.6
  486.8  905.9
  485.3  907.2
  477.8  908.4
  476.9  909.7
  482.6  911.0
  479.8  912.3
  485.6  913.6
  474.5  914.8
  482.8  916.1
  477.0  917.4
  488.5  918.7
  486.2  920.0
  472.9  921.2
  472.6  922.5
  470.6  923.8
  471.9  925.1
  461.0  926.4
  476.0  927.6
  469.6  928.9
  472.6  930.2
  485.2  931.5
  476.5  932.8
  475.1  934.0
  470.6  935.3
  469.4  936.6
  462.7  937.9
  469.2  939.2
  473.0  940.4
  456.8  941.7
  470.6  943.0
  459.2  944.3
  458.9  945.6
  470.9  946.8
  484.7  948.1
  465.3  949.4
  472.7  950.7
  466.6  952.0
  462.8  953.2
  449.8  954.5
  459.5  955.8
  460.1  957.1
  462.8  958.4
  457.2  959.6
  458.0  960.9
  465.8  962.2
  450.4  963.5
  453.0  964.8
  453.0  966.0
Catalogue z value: 0.00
